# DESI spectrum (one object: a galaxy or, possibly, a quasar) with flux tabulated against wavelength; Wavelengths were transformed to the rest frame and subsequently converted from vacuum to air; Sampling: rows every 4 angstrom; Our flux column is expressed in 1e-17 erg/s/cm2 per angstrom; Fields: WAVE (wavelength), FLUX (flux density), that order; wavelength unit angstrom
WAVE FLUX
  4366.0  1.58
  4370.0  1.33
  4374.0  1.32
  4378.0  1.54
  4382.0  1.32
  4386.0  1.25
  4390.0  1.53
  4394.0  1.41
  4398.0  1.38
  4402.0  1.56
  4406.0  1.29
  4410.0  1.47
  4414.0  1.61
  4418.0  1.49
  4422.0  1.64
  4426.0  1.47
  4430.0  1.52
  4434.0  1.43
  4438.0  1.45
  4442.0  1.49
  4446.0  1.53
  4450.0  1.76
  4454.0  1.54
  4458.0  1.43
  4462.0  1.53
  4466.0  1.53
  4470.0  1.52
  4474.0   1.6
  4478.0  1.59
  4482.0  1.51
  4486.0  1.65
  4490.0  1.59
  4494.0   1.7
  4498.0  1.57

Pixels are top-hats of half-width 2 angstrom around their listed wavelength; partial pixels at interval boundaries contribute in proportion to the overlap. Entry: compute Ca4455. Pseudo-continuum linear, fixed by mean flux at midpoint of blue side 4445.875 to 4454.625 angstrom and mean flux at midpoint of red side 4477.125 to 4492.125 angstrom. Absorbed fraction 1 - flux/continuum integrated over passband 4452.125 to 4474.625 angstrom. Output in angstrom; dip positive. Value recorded 1.35 angstrom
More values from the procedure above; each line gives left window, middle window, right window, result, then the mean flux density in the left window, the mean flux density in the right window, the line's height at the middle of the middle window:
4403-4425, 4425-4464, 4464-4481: 0.4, 1.5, 1.56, 1.53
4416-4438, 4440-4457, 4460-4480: -0.5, 1.5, 1.55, 1.53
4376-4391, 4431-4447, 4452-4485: 0.2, 1.4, 1.53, 1.49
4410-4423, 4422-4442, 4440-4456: 1.0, 1.56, 1.58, 1.57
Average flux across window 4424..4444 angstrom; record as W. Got 1.47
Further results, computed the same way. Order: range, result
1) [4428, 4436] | 1.48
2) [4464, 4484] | 1.55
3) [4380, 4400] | 1.38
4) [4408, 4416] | 1.54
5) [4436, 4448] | 1.49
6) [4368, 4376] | 1.33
